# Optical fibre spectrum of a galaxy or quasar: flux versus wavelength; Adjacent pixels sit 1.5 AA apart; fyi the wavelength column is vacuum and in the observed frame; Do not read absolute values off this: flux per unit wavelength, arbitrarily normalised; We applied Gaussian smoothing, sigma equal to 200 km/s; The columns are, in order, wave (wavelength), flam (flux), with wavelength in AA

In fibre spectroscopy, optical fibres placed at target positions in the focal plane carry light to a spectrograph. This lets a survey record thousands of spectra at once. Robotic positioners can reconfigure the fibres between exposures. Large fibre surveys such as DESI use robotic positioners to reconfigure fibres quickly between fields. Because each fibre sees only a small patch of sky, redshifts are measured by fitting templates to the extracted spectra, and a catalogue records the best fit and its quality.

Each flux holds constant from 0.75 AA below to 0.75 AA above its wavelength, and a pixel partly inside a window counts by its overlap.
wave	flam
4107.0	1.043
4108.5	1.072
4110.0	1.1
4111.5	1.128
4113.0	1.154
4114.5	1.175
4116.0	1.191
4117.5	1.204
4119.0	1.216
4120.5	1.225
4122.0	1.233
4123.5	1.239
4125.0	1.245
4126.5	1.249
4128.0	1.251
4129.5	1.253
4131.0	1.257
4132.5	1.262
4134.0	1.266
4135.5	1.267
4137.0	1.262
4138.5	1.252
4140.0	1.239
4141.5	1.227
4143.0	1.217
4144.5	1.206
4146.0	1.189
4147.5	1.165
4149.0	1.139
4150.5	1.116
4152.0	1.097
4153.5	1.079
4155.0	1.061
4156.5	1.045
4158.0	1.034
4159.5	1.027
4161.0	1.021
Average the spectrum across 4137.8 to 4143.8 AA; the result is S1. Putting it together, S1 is 1.23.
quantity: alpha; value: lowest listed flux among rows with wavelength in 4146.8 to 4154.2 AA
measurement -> 1.079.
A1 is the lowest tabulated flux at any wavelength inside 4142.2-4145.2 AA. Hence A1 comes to 1.206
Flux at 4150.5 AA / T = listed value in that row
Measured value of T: 1.116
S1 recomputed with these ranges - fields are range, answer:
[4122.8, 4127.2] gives 1.24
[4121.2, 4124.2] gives 1.24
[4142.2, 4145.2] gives 1.21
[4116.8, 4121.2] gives 1.22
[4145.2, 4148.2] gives 1.18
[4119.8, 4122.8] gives 1.23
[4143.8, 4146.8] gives 1.2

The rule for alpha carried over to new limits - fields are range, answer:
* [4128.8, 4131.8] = 1.253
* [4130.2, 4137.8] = 1.257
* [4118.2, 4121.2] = 1.216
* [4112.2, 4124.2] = 1.154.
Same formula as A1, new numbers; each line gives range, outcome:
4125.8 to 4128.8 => 1.249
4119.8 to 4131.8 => 1.225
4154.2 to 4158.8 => 1.034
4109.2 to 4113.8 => 1.1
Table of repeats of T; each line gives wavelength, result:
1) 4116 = 1.191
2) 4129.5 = 1.253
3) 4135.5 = 1.267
